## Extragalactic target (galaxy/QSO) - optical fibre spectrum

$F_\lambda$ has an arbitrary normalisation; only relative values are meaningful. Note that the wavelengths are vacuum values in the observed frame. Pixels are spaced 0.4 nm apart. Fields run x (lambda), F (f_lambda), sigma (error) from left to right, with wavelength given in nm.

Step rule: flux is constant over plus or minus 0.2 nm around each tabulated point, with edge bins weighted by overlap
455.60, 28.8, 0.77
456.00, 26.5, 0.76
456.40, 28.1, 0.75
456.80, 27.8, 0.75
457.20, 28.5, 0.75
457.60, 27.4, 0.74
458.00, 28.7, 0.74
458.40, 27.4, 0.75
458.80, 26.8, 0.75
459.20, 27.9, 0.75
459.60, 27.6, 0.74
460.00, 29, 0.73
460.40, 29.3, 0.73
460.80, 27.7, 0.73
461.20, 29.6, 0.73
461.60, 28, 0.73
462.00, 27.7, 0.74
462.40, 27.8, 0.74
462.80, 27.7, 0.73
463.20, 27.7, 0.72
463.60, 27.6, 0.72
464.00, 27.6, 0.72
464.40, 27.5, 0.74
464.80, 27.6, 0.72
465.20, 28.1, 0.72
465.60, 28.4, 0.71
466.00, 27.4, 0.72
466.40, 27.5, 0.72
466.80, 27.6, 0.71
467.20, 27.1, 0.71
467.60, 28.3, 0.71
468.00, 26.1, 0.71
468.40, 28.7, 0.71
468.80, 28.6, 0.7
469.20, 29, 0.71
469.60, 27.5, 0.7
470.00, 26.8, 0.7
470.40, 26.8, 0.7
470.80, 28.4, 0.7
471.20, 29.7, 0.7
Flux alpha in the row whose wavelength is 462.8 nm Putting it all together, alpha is 27.7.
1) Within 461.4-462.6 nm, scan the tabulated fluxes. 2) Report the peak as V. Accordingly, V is 28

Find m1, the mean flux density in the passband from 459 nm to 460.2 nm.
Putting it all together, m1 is 28.2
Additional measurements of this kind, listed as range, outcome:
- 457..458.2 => 28.2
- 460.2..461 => 28.5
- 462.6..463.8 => 27.7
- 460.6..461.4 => 28.6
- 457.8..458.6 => 28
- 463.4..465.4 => 27.7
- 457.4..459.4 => 27.6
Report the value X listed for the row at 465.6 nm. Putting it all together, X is 28.4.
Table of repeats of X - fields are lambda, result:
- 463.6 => 27.6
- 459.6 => 27.6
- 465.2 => 28.1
